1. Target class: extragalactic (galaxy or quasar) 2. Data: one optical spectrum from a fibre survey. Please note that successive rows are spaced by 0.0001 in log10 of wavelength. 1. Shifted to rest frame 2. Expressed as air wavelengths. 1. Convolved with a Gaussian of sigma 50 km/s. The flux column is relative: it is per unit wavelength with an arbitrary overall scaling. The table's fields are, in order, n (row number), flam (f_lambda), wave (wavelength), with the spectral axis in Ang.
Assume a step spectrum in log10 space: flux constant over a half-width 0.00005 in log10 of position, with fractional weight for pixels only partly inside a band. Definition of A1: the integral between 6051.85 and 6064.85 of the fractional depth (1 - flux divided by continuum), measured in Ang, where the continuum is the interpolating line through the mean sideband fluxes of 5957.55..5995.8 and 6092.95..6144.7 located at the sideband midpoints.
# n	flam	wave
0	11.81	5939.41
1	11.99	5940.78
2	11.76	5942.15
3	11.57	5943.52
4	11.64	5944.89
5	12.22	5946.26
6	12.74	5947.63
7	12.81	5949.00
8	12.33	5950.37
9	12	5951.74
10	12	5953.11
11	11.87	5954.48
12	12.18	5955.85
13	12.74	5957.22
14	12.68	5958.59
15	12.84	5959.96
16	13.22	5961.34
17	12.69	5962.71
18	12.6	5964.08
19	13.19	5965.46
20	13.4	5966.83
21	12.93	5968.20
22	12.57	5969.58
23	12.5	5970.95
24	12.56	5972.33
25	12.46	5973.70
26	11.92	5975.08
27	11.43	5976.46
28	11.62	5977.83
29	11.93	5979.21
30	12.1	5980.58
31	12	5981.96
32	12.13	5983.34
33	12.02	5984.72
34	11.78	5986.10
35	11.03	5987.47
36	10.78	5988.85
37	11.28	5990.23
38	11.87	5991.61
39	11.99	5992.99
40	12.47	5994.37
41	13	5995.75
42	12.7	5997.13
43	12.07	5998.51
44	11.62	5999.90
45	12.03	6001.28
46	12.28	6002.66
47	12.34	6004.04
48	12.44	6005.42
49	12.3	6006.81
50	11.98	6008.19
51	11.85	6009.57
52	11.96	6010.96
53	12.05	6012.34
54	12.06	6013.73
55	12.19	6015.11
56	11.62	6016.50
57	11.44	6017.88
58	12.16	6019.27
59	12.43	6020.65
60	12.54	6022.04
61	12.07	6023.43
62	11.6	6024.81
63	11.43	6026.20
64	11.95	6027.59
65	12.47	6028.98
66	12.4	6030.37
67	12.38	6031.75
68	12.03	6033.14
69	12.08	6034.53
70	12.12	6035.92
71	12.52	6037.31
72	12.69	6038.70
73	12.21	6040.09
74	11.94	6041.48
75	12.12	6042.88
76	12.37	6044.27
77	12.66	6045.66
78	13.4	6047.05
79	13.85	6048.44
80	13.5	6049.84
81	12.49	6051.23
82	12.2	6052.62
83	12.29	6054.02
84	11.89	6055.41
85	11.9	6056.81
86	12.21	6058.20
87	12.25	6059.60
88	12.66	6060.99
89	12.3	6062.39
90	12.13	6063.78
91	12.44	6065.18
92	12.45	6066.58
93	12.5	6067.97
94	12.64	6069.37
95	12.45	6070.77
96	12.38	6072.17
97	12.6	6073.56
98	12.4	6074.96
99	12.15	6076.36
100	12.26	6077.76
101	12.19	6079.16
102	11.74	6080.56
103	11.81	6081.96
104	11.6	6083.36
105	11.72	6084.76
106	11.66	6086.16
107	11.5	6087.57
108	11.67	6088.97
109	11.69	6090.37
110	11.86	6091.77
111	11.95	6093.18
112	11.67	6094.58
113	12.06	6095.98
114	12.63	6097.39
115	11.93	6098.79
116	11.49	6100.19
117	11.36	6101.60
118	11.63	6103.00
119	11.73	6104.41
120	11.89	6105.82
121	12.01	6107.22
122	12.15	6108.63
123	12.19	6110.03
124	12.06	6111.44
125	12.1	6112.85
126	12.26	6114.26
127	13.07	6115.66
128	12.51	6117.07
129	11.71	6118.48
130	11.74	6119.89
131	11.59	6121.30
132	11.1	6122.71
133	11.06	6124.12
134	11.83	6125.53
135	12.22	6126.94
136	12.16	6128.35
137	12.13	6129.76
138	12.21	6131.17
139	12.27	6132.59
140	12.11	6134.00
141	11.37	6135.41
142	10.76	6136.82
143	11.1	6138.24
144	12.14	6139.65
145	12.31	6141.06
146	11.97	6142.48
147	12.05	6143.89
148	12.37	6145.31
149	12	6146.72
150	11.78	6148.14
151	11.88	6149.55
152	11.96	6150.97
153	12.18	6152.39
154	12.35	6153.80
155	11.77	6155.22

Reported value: -0.2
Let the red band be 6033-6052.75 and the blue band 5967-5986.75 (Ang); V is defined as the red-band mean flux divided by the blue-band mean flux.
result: 1.03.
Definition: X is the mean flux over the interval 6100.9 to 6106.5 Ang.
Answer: 11.6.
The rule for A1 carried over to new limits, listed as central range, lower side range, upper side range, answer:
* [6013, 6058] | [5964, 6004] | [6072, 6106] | -1.0 Ang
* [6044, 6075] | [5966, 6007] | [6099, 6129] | -1.4 Ang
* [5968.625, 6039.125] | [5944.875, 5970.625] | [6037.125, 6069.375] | 2.6 Ang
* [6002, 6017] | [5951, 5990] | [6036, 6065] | 0.3 Ang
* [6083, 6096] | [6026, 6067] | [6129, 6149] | 0.5 Ang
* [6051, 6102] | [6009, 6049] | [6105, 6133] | 0.1 Ang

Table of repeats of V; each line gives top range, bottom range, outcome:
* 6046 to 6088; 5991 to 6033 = 1.02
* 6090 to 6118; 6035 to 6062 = 0.96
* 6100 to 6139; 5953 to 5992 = 0.97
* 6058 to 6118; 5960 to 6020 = 0.99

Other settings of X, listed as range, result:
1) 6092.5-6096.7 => 11.9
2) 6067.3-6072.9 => 12.5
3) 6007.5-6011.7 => 11.9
